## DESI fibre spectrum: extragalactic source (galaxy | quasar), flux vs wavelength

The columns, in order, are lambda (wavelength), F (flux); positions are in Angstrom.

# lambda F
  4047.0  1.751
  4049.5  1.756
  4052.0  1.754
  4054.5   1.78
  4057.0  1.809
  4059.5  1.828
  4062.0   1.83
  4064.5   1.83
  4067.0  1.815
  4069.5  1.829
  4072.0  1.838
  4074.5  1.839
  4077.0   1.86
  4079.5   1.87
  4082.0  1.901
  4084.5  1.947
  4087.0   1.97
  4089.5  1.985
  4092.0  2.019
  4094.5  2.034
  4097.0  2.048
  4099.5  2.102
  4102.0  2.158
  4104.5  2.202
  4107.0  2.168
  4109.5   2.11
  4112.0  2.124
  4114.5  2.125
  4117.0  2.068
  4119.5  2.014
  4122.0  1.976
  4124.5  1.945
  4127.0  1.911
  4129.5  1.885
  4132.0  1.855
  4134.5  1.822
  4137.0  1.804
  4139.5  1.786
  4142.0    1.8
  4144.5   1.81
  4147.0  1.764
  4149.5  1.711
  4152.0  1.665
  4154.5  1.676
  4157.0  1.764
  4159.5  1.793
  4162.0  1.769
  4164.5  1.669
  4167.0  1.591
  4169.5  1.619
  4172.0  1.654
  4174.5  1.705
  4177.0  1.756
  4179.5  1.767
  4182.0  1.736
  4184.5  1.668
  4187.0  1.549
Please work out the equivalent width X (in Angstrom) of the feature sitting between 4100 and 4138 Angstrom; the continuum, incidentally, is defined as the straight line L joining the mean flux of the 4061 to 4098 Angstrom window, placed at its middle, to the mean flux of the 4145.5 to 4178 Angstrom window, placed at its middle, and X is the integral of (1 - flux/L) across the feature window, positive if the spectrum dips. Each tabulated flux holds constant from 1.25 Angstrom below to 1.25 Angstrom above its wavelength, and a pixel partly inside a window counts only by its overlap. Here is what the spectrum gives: -4.28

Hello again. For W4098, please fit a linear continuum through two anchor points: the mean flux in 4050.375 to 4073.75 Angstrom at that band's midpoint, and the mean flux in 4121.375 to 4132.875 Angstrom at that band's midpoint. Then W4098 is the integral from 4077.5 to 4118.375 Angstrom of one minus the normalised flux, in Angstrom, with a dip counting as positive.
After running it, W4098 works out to -3.9 Angstrom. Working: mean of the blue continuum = 1.81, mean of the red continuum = 1.91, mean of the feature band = 2.05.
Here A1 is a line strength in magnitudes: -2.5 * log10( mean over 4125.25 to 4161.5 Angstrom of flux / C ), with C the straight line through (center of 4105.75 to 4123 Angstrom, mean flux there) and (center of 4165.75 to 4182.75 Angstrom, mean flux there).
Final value 0.06 mag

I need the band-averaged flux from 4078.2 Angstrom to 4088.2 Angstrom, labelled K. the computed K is 1.92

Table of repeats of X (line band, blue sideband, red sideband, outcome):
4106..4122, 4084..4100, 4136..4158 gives -1.52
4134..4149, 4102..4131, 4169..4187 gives 0.89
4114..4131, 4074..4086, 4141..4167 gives -1.71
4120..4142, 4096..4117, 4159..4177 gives 0.88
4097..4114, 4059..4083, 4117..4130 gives -1.90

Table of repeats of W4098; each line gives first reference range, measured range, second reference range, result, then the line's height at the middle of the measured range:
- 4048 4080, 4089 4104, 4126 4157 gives -2.2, 1.8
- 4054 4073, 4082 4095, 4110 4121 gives -0.2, 1.95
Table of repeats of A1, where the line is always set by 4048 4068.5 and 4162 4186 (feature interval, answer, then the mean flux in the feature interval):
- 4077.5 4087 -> -0.079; 1.91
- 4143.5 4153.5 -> -0.013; 1.73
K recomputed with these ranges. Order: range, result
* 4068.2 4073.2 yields 1.83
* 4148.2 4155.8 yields 1.69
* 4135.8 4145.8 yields 1.8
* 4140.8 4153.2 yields 1.75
